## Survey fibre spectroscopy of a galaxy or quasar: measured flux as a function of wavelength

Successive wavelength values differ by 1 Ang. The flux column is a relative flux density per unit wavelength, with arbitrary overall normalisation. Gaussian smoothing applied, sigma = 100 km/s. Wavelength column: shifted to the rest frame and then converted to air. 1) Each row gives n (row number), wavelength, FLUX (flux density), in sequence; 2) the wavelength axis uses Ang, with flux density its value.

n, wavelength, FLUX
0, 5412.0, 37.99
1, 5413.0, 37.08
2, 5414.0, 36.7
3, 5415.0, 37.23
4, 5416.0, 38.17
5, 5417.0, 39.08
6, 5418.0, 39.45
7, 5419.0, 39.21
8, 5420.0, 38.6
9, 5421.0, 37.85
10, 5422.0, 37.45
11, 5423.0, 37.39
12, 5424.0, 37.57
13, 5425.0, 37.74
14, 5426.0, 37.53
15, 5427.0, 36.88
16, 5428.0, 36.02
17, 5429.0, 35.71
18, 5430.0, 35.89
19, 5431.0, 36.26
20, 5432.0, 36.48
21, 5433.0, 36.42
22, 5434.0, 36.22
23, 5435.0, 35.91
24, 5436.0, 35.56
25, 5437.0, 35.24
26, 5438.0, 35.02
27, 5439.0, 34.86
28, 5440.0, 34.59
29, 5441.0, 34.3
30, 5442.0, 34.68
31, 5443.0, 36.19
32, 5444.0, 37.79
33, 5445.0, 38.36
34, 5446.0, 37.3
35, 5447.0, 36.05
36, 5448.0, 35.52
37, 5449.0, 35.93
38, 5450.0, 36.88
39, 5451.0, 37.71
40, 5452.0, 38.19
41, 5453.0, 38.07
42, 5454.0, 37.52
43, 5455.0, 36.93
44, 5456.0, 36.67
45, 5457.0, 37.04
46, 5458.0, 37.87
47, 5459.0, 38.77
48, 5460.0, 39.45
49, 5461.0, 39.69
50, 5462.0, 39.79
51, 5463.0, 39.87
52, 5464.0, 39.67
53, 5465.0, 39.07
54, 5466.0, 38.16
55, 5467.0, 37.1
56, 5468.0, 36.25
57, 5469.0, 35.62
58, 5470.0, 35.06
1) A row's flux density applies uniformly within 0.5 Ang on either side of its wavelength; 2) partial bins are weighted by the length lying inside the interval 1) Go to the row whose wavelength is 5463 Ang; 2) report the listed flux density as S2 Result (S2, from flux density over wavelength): 39.87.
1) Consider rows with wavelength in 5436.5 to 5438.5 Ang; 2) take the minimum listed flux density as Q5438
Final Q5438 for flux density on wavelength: 35.02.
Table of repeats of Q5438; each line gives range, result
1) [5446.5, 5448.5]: 35.52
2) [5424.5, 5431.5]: 35.71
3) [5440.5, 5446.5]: 34.3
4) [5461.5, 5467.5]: 37.1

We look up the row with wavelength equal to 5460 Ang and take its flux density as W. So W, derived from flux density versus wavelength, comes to 39.45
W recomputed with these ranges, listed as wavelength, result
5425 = 37.74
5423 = 37.39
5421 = 37.85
